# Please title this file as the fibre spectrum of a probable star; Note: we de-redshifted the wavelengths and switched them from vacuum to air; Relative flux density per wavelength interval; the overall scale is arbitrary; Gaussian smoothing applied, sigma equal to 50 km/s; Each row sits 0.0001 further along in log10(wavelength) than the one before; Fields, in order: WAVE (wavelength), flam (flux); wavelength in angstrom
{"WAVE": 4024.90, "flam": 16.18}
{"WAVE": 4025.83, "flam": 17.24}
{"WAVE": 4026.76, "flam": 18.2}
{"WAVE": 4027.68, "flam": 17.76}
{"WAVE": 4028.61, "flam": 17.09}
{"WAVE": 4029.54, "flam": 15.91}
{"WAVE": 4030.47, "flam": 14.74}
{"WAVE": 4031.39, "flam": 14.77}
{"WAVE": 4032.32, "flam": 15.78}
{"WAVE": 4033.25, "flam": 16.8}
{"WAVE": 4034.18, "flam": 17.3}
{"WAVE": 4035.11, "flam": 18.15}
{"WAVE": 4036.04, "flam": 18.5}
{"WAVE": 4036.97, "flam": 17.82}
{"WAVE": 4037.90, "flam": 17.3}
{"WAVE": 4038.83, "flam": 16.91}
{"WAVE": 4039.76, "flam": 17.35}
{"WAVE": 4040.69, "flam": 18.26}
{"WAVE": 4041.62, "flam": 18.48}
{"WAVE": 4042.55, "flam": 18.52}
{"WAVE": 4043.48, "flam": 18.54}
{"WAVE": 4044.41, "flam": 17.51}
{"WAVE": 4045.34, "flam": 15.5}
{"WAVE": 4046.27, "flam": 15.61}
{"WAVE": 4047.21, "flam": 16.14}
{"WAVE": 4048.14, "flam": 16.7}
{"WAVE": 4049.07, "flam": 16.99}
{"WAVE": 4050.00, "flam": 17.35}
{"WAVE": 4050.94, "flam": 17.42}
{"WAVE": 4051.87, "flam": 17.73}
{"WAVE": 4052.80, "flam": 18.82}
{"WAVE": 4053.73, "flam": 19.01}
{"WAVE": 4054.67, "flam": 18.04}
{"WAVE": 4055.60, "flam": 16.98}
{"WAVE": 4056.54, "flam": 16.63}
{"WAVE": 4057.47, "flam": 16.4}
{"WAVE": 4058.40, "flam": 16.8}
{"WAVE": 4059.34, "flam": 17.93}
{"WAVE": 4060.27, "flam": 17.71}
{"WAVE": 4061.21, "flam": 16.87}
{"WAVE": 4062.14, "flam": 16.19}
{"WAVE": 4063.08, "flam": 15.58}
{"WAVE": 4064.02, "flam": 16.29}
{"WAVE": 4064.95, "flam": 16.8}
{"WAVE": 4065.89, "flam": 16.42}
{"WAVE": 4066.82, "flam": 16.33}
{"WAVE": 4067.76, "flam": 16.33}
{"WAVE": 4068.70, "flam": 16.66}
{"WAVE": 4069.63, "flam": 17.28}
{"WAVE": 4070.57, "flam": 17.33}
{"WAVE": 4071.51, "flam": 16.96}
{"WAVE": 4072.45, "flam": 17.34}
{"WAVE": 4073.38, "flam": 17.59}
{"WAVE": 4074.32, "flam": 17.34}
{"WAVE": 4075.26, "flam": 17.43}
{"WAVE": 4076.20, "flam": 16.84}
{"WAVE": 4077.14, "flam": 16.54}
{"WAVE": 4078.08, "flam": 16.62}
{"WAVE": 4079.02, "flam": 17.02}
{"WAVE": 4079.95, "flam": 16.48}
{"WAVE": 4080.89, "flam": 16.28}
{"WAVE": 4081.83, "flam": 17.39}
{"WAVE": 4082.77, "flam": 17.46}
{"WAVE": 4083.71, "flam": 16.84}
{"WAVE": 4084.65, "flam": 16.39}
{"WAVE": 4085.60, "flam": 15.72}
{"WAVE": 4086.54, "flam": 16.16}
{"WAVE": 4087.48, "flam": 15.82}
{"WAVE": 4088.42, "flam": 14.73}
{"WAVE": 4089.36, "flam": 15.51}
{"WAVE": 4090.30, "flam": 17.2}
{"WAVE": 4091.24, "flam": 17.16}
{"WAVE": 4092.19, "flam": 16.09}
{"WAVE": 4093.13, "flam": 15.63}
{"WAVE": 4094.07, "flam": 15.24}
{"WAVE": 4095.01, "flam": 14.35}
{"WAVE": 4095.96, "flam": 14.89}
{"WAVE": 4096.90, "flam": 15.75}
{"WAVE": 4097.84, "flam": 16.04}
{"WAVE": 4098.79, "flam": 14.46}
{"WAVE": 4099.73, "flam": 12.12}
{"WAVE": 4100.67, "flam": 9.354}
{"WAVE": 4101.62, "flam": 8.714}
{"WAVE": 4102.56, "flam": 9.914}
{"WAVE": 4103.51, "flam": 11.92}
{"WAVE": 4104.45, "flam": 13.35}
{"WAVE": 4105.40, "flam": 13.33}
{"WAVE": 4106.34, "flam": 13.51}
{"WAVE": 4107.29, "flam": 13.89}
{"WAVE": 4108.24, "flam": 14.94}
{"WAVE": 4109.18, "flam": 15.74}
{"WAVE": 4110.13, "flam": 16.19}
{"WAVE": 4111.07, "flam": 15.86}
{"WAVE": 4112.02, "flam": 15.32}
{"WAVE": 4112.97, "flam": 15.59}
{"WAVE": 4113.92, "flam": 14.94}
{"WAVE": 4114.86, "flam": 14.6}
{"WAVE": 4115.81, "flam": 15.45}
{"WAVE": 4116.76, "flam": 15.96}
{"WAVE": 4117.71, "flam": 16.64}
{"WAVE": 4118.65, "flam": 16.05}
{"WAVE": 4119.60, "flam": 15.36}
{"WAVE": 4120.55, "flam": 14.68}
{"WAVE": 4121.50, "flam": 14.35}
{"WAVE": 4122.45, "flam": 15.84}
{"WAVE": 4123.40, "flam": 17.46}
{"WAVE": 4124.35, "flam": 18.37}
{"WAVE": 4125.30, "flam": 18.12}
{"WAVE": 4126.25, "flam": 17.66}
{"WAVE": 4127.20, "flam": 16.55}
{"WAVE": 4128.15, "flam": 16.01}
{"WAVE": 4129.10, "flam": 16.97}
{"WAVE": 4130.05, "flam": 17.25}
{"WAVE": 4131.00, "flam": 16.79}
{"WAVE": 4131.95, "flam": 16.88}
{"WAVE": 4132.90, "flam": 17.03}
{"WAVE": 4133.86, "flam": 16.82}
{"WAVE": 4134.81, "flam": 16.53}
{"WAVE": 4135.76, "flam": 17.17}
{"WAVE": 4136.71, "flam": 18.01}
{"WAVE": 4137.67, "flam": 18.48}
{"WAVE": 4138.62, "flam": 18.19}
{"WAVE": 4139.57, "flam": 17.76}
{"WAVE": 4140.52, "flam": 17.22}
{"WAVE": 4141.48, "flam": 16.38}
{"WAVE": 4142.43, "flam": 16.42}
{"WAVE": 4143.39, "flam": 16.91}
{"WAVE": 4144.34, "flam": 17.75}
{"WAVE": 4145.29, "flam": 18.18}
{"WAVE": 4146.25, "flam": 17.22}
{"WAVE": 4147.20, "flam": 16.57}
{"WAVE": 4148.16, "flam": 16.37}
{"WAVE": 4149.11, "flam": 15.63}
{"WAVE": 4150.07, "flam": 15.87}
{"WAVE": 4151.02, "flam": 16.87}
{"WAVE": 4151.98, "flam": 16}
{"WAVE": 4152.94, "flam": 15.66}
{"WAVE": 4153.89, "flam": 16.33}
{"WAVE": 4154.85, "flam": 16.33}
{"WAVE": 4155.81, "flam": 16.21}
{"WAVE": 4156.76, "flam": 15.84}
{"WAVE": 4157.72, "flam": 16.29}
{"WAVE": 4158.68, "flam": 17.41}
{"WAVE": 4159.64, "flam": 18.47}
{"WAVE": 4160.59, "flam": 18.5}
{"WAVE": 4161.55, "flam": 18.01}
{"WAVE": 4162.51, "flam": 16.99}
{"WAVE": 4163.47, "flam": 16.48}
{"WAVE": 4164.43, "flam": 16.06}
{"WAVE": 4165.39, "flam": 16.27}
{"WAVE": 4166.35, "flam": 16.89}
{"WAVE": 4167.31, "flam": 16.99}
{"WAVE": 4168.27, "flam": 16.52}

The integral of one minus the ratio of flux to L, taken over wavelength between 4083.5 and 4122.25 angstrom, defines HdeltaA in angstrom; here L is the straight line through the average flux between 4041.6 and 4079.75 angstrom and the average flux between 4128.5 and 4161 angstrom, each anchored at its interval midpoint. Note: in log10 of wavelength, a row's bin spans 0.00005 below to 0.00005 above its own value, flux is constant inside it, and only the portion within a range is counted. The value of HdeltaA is 5.10 angstrom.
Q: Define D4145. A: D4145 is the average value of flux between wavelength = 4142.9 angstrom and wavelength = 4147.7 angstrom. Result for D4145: 17.3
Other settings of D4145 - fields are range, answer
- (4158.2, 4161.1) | 18.1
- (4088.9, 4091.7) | 16.6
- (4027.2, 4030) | 16.9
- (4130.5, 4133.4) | 16.9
